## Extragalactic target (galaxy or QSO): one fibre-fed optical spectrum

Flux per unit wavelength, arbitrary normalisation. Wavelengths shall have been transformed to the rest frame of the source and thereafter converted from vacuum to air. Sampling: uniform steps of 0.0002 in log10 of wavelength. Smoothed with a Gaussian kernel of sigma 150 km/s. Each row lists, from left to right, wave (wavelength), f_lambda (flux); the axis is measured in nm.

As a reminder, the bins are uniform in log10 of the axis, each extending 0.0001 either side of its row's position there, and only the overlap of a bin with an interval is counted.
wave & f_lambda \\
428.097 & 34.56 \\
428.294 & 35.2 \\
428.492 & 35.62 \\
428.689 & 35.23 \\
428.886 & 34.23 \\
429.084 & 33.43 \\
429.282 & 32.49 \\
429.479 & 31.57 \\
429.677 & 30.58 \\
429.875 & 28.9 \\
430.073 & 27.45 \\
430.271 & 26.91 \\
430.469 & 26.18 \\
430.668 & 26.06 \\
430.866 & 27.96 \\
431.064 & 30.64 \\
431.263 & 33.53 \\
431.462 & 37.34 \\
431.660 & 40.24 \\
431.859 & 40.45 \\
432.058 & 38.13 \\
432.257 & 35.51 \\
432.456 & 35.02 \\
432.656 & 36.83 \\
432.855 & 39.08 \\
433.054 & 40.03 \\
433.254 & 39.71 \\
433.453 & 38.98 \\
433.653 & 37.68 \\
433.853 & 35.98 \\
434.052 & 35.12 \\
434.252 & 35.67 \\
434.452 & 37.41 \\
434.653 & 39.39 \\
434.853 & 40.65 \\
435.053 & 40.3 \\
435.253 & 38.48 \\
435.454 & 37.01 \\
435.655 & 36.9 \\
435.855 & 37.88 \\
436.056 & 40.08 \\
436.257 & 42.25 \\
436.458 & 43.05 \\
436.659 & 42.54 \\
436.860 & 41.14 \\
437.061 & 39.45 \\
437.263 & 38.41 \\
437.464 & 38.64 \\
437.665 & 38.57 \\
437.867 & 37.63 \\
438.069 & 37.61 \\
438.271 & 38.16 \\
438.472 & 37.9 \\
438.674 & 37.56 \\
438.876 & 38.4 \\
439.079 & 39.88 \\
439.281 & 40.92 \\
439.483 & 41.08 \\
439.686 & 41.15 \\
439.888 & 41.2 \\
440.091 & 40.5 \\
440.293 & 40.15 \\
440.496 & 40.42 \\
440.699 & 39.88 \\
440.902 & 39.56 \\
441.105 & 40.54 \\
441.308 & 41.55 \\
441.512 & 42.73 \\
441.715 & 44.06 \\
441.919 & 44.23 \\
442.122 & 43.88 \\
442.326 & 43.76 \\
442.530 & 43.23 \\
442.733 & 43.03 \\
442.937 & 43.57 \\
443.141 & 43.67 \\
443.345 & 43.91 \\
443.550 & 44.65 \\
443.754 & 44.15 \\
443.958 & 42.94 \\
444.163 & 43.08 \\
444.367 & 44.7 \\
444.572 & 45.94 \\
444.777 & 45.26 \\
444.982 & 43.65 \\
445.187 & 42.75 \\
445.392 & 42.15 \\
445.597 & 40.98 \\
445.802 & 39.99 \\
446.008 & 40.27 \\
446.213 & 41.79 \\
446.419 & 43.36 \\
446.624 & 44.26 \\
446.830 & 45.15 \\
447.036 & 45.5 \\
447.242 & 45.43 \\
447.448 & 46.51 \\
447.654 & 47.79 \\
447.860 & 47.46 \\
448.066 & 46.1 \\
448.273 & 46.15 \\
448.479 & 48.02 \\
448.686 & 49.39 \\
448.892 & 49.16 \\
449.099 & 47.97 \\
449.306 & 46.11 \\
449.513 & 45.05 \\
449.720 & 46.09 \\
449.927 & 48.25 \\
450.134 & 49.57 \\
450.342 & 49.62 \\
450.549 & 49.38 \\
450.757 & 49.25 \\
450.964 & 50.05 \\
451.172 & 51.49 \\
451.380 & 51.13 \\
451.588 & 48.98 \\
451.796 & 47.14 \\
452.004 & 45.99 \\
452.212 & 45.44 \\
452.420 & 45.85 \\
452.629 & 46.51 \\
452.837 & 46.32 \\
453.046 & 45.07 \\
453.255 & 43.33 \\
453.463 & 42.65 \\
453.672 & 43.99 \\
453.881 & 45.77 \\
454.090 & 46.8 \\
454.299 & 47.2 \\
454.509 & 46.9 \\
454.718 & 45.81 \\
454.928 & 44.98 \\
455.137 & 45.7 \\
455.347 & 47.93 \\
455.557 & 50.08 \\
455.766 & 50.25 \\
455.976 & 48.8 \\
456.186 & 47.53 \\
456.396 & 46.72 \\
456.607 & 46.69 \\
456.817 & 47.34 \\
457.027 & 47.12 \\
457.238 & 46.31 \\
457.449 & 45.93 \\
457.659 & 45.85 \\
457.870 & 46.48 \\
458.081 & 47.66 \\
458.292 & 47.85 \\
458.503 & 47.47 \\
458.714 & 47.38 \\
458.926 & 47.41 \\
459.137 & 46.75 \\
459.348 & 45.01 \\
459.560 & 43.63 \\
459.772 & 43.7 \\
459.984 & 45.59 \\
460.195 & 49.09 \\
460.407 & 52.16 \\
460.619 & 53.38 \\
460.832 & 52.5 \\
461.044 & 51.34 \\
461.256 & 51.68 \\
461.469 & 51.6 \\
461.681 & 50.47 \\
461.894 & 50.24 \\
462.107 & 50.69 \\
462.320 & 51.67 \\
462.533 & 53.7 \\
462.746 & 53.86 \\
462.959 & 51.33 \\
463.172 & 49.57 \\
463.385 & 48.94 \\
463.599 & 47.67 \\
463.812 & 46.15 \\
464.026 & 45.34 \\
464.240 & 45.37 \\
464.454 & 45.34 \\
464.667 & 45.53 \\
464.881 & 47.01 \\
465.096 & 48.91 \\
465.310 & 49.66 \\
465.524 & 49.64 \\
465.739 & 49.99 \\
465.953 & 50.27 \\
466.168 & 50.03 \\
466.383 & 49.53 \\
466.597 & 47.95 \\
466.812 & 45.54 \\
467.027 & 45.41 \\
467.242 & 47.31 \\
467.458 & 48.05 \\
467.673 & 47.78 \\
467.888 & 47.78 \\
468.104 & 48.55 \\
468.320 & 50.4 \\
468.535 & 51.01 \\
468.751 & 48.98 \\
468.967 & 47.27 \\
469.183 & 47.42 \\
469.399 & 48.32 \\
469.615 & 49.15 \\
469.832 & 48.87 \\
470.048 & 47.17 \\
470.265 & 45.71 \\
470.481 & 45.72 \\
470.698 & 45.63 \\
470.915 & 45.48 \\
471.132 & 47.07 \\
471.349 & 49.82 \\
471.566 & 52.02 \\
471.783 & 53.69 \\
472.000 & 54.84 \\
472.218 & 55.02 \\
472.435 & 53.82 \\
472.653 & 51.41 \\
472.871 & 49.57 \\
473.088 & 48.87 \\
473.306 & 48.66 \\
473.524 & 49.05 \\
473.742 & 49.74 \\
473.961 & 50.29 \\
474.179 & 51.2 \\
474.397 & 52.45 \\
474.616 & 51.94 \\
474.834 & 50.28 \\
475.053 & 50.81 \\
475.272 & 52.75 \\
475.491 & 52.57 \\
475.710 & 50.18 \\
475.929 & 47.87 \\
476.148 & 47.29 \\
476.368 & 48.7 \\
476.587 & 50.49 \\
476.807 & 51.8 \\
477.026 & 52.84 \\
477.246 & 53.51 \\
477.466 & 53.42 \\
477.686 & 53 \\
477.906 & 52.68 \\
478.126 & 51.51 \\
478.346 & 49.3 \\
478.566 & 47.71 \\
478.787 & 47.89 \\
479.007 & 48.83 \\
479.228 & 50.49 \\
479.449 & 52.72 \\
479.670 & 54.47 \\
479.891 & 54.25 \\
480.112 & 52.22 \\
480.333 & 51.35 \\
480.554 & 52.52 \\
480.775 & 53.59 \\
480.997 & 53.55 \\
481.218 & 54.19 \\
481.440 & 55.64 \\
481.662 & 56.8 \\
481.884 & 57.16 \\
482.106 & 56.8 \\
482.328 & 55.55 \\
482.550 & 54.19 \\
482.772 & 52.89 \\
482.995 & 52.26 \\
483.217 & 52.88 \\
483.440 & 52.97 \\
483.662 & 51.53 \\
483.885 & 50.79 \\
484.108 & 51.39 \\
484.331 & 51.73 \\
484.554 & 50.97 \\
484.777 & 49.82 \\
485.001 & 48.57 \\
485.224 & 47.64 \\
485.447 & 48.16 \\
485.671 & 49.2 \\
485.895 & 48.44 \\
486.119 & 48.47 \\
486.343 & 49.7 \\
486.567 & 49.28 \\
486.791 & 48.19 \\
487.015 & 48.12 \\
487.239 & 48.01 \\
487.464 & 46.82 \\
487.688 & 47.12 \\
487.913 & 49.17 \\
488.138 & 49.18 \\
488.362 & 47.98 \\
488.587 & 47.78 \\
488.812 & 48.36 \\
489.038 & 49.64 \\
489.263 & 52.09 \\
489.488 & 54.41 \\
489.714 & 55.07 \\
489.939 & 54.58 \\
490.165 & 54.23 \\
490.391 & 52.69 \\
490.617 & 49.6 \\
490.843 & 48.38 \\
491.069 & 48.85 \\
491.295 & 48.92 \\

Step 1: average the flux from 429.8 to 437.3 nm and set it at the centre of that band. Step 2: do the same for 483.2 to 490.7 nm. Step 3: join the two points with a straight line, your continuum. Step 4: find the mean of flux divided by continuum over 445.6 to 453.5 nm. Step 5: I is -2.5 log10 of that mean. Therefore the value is -0.15 mag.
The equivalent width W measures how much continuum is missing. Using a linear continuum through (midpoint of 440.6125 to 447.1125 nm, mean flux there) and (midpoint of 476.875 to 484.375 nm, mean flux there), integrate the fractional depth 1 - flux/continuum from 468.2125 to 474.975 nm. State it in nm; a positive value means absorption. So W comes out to 0.09 nm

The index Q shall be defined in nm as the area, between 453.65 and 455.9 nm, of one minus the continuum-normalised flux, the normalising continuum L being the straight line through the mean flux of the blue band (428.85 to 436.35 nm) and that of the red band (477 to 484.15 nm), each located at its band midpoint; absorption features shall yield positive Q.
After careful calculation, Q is -0.18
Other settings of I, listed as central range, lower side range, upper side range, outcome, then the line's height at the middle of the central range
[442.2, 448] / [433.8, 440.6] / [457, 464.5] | -0.04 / 42.3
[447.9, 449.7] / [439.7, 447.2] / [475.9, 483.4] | -0.07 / 44.2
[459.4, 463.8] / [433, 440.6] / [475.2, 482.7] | -0.07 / 46.9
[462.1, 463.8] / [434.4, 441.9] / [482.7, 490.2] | -0.13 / 45.2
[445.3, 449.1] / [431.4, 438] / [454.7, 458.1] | -0.04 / 43.5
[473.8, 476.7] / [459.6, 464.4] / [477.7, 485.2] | 0.02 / 51.5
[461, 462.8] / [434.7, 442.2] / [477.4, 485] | -0.10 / 46.9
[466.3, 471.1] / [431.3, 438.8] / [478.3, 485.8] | 0.01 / 48.2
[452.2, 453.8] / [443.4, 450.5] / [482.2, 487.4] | 0.03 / 46.1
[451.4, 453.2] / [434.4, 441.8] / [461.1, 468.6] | -0.04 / 44.7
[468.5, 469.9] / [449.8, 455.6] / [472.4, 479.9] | 0.03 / 49.7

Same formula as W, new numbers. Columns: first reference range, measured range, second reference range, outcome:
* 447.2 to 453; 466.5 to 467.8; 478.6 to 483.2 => 0.10 nm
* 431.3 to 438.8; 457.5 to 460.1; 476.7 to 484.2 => -0.02 nm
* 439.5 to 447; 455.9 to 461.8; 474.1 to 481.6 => -0.16 nm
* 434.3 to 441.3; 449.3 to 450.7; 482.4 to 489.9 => -0.19 nm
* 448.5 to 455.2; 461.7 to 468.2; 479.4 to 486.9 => 0.07 nm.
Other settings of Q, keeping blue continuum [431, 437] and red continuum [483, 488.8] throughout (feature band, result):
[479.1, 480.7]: -0.148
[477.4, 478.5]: -0.094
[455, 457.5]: -0.260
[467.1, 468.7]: -0.109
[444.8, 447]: -0.097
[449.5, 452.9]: -0.497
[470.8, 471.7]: -0.048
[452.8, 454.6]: -0.118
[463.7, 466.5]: -0.184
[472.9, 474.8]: -0.139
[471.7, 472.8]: -0.169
